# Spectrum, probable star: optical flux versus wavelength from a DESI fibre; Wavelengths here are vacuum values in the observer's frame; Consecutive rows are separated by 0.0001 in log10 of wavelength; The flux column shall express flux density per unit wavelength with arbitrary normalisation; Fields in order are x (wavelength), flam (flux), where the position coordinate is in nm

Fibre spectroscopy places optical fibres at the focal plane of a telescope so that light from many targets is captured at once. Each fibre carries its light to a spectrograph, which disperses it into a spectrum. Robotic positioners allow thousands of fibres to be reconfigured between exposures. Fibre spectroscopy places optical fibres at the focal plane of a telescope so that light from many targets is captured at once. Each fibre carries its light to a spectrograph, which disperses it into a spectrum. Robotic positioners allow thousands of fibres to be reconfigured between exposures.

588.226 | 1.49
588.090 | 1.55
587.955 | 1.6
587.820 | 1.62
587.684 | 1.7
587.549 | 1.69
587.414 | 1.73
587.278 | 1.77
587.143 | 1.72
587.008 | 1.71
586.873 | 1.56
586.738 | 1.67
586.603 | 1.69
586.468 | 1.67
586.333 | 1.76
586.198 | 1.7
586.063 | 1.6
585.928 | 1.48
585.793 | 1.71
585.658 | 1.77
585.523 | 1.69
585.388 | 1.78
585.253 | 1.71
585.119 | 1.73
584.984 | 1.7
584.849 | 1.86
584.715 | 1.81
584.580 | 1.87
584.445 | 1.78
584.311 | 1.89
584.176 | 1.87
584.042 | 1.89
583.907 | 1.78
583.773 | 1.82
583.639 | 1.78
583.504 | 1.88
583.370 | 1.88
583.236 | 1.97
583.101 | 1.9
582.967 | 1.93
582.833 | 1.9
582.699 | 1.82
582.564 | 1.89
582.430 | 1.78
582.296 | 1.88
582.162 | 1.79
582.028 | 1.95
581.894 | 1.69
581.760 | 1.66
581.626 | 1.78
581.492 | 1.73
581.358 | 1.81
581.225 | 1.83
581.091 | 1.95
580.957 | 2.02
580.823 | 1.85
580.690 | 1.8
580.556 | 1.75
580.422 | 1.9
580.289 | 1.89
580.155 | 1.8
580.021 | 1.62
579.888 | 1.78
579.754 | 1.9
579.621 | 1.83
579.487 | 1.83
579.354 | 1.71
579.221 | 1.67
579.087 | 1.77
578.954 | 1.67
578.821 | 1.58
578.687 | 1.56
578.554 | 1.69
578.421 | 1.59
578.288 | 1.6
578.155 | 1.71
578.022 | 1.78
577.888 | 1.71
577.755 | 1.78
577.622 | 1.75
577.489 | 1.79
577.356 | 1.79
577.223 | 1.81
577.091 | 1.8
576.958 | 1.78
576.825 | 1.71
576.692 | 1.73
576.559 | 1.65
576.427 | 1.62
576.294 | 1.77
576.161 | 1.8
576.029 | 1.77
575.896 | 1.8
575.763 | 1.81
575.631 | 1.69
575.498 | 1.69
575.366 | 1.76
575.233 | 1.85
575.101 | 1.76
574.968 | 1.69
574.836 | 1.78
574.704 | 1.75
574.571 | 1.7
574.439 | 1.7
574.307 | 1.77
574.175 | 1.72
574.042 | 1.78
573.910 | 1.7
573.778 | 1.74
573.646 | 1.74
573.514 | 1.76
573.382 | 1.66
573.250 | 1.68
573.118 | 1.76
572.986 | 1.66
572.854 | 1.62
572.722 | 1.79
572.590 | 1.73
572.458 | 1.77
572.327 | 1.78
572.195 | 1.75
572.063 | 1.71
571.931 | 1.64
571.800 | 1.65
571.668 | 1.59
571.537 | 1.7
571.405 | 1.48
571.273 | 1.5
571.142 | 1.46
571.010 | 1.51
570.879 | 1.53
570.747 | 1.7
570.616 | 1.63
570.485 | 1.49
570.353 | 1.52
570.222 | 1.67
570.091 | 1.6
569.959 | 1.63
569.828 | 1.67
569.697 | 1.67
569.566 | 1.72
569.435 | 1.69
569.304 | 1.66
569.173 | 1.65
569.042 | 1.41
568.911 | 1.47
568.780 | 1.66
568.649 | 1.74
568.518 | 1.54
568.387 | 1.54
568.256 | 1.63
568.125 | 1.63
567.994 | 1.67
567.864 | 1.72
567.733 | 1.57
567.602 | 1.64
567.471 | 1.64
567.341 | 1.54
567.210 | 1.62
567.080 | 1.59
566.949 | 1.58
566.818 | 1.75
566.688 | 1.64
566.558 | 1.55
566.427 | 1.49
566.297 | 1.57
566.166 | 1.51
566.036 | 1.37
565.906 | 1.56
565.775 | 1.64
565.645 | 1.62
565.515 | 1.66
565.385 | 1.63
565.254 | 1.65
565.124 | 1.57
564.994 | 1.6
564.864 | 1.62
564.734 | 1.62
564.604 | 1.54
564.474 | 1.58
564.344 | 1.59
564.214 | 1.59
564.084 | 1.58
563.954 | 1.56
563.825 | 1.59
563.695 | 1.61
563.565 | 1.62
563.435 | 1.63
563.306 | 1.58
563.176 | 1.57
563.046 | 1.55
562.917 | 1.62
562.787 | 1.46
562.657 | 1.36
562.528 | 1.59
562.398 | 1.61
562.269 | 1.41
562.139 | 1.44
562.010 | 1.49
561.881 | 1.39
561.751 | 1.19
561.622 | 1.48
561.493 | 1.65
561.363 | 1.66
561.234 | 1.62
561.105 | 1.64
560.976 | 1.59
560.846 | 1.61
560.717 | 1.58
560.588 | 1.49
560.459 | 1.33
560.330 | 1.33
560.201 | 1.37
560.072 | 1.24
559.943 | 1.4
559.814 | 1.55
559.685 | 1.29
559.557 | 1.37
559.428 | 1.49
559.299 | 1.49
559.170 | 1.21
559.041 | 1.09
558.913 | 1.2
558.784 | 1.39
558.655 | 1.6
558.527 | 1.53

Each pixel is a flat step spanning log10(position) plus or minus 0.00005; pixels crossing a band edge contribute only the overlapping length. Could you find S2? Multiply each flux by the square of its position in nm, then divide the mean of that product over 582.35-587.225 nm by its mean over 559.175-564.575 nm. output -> 1.3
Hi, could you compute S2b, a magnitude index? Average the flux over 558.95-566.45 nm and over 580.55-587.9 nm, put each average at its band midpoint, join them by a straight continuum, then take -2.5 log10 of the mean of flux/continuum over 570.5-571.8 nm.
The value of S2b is 0.03 mag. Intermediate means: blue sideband 1.51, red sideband 1.78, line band 1.57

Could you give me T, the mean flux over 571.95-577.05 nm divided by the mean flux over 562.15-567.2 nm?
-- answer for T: 1.1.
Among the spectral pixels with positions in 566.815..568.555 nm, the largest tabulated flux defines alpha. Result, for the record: 1.75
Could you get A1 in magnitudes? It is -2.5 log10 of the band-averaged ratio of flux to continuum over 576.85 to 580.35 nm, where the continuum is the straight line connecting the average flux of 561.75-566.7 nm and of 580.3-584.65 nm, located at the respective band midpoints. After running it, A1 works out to 0.03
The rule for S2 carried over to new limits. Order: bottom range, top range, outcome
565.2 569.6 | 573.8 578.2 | 1.12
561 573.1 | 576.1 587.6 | 1.17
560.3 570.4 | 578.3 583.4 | 1.20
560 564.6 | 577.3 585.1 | 1.26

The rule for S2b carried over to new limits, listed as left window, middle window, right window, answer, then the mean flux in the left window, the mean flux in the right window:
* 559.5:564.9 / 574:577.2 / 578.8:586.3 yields -0.028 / 1.51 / 1.8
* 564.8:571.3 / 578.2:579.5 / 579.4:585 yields 0.074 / 1.6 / 1.84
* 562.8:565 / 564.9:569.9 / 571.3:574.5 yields 0.017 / 1.59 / 1.7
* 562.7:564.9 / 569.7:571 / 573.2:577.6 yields 0.046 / 1.58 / 1.74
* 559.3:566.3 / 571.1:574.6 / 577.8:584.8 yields -0.009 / 1.53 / 1.8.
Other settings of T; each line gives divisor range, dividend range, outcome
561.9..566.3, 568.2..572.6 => 1.04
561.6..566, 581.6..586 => 1.16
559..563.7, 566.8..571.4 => 1.09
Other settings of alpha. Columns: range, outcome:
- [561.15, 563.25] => 1.66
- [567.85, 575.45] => 1.85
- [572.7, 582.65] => 2.02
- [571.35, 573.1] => 1.79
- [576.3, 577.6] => 1.81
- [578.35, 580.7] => 1.9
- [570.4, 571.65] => 1.7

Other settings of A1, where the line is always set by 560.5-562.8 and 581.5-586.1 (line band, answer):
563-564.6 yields -0.03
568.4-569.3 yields 0.02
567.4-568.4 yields -0.03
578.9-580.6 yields -0.02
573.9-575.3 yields -0.04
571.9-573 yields -0.04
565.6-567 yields 0.00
